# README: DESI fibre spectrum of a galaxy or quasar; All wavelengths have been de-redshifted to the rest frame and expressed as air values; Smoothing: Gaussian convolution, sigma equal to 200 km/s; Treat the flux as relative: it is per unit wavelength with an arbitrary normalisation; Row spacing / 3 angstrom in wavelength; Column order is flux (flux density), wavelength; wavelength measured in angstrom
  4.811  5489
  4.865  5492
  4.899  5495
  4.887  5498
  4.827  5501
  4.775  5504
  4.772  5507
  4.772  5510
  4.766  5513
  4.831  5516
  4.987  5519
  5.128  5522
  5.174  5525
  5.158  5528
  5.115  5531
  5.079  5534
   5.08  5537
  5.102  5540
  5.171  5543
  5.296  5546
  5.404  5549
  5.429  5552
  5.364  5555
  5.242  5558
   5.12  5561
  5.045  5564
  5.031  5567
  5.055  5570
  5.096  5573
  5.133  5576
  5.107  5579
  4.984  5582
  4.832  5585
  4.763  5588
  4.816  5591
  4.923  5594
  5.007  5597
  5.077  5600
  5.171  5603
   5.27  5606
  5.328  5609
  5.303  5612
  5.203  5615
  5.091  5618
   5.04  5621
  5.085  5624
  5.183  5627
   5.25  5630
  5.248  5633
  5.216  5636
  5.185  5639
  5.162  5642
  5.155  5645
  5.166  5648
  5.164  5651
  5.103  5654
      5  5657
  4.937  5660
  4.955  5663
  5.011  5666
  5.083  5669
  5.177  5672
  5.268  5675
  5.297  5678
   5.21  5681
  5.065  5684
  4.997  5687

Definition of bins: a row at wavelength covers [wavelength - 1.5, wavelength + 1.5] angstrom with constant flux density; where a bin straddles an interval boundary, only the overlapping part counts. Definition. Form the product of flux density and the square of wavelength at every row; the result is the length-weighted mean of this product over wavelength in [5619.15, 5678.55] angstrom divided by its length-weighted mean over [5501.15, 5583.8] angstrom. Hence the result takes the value 1.05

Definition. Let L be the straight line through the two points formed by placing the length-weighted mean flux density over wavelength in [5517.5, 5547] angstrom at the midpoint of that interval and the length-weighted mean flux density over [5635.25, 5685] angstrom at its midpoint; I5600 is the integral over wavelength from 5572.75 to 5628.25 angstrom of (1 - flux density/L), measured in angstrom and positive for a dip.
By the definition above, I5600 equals 0.6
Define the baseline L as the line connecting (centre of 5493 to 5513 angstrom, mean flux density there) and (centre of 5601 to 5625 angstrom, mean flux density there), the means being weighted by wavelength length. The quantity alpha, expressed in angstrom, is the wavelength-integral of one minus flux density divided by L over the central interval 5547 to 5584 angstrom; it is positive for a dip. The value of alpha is -1.0 angstrom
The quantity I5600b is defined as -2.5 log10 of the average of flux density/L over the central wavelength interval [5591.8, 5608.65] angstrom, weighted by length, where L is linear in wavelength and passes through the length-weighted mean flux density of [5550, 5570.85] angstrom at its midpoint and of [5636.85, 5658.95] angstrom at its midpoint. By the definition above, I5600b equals 0.01 mag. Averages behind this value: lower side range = 5.19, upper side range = 5.13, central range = 5.09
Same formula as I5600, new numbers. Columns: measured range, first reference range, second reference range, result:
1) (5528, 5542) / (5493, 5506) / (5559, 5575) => -0.39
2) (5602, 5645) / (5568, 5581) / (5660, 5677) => -0.88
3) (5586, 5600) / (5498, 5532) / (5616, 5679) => 0.42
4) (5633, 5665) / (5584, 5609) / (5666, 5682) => 0.12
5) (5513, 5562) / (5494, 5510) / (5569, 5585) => -2.21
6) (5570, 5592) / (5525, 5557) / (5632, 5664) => 0.89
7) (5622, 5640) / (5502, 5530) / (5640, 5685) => -0.40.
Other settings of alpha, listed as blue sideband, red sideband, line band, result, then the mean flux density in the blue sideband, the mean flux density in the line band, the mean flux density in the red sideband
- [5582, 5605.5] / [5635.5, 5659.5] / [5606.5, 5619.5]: -0.6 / 4.96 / 5.23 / 5.13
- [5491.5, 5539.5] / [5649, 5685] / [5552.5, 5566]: -0.6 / 4.95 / 5.2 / 5.11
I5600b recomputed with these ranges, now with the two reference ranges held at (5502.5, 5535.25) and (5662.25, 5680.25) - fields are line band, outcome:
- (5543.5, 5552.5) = -0.074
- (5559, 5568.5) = -0.013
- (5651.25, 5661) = 0.019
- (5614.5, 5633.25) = -0.013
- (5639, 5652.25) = -0.011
